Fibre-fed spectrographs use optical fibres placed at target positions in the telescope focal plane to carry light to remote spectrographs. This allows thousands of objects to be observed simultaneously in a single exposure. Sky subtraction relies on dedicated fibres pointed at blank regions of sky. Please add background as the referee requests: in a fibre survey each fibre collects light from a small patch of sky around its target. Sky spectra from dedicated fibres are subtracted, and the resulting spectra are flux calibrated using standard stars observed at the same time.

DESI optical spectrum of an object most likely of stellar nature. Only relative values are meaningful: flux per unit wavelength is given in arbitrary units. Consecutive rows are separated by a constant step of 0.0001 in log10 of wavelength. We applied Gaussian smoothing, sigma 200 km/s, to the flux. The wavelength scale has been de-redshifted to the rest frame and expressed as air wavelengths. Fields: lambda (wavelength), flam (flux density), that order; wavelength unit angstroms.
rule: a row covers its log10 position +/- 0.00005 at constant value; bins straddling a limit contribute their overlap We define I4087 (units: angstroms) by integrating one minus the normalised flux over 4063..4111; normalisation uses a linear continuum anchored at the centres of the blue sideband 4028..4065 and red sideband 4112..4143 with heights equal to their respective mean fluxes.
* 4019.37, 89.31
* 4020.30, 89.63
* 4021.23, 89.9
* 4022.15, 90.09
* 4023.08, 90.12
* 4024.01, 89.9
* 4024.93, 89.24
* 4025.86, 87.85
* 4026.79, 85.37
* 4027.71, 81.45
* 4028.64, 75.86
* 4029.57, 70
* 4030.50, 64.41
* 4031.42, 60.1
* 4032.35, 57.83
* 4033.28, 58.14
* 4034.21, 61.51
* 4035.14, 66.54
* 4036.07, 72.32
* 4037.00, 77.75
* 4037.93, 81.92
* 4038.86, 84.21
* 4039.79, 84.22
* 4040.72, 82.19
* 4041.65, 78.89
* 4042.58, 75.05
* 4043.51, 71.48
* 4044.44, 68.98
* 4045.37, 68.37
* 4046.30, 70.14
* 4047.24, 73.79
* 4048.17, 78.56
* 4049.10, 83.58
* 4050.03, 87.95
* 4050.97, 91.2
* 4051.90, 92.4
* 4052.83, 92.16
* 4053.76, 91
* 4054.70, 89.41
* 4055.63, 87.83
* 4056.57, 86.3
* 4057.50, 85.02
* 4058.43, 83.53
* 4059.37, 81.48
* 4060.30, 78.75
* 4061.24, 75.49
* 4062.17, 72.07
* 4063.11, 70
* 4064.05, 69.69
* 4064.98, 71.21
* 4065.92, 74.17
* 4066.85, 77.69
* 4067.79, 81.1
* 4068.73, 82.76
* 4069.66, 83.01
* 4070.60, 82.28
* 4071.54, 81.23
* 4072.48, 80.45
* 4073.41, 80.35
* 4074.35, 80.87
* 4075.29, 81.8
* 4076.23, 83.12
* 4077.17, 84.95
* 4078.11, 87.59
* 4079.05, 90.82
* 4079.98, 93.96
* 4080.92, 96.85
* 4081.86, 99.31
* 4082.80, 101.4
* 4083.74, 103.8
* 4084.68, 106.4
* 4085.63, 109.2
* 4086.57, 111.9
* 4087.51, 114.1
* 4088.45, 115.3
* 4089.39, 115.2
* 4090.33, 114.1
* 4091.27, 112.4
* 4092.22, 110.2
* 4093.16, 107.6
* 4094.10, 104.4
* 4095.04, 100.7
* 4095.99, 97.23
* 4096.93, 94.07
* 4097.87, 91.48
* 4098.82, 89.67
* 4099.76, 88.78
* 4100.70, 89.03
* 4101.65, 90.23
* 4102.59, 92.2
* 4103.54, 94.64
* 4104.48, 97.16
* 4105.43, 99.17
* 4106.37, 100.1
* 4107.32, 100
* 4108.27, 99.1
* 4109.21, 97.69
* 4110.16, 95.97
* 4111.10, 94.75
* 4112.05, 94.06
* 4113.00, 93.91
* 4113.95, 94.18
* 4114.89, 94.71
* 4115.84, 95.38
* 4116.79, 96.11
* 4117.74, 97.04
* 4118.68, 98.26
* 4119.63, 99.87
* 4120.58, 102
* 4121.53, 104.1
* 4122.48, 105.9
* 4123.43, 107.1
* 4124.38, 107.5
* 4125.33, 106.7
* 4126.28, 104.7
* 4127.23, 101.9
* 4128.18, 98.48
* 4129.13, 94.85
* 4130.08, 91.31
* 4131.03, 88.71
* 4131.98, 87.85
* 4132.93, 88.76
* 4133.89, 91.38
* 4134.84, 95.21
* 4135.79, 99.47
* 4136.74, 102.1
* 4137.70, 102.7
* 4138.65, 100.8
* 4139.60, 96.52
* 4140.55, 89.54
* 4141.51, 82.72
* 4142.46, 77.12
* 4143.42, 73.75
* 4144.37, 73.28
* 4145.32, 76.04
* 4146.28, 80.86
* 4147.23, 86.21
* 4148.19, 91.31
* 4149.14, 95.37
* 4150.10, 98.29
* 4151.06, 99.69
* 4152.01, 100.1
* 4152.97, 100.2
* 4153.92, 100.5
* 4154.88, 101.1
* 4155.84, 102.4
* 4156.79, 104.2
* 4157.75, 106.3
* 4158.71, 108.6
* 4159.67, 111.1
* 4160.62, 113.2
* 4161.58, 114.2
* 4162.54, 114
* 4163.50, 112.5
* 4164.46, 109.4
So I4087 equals -3.8 angstroms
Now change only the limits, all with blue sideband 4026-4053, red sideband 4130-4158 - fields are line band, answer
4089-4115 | -3.8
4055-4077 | 0.1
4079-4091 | -3.3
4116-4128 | -1.8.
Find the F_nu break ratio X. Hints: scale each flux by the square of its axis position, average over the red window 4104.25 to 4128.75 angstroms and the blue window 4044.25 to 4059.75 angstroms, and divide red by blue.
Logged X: 1.23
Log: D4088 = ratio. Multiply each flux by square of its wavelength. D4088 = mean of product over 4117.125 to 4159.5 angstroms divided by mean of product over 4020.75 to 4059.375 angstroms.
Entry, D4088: 1.3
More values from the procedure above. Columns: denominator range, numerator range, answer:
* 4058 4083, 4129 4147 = 1.12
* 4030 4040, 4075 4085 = 1.38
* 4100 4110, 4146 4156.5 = 1.03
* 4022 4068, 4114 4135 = 1.30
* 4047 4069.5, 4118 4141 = 1.25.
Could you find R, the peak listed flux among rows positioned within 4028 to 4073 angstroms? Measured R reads 92.4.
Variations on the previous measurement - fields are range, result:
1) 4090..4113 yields 114.1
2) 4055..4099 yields 115.3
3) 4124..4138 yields 107.5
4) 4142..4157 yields 104.2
